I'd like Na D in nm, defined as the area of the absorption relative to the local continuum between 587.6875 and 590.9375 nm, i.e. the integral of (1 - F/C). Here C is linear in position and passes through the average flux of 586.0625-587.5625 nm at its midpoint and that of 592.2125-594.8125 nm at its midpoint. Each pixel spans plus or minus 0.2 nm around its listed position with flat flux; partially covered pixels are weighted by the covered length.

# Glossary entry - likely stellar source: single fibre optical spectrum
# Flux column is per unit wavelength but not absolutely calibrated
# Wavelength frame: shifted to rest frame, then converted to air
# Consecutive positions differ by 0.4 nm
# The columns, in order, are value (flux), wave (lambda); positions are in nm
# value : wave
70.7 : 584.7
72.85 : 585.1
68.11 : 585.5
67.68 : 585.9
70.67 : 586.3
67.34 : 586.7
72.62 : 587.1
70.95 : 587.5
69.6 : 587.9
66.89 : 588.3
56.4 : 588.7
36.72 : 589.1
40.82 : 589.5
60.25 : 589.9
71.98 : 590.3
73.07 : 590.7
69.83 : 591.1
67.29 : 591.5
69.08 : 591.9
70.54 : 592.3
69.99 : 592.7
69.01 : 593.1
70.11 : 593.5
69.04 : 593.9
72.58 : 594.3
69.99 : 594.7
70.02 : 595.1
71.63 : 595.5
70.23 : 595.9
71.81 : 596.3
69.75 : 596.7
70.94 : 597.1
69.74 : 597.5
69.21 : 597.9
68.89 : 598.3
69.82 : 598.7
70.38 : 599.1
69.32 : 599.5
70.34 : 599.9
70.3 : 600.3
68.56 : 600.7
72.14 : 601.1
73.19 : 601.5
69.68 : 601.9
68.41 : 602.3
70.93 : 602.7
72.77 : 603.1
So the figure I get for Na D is 0.49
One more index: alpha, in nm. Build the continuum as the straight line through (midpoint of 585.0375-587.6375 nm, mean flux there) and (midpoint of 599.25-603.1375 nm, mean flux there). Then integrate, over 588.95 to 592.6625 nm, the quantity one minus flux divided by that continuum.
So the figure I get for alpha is 0.38 nm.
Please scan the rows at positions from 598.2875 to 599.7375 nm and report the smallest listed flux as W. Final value 68.89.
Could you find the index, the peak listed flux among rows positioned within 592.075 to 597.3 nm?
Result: 72.58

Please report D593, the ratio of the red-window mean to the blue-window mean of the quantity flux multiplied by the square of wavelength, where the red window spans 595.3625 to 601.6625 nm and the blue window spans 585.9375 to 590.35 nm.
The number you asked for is 1.2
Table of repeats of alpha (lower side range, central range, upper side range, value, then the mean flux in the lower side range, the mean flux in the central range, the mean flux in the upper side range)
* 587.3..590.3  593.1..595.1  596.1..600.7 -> -0.169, 58.3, 70.2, 70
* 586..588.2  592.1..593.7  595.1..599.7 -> 0.004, 70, 69.9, 70.2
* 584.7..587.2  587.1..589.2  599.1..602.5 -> 0.225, 69.8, 62.4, 70.3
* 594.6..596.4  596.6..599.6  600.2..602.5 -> 0.034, 70.7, 69.8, 70.4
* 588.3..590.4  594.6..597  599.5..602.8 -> -0.300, 53.6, 70.6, 70.4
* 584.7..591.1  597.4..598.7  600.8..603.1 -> -0.002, 64.8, 69.3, 70.9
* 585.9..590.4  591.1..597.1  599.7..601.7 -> -0.340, 62.2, 70.1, 70.9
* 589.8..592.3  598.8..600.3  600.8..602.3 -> 0.013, 69.1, 70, 71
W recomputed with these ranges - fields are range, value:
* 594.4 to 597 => 69.75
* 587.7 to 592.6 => 36.72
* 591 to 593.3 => 67.29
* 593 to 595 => 69.01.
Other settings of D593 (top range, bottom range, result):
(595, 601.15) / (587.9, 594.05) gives 1.12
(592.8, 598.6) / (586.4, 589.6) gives 1.18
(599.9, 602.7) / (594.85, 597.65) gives 1.01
